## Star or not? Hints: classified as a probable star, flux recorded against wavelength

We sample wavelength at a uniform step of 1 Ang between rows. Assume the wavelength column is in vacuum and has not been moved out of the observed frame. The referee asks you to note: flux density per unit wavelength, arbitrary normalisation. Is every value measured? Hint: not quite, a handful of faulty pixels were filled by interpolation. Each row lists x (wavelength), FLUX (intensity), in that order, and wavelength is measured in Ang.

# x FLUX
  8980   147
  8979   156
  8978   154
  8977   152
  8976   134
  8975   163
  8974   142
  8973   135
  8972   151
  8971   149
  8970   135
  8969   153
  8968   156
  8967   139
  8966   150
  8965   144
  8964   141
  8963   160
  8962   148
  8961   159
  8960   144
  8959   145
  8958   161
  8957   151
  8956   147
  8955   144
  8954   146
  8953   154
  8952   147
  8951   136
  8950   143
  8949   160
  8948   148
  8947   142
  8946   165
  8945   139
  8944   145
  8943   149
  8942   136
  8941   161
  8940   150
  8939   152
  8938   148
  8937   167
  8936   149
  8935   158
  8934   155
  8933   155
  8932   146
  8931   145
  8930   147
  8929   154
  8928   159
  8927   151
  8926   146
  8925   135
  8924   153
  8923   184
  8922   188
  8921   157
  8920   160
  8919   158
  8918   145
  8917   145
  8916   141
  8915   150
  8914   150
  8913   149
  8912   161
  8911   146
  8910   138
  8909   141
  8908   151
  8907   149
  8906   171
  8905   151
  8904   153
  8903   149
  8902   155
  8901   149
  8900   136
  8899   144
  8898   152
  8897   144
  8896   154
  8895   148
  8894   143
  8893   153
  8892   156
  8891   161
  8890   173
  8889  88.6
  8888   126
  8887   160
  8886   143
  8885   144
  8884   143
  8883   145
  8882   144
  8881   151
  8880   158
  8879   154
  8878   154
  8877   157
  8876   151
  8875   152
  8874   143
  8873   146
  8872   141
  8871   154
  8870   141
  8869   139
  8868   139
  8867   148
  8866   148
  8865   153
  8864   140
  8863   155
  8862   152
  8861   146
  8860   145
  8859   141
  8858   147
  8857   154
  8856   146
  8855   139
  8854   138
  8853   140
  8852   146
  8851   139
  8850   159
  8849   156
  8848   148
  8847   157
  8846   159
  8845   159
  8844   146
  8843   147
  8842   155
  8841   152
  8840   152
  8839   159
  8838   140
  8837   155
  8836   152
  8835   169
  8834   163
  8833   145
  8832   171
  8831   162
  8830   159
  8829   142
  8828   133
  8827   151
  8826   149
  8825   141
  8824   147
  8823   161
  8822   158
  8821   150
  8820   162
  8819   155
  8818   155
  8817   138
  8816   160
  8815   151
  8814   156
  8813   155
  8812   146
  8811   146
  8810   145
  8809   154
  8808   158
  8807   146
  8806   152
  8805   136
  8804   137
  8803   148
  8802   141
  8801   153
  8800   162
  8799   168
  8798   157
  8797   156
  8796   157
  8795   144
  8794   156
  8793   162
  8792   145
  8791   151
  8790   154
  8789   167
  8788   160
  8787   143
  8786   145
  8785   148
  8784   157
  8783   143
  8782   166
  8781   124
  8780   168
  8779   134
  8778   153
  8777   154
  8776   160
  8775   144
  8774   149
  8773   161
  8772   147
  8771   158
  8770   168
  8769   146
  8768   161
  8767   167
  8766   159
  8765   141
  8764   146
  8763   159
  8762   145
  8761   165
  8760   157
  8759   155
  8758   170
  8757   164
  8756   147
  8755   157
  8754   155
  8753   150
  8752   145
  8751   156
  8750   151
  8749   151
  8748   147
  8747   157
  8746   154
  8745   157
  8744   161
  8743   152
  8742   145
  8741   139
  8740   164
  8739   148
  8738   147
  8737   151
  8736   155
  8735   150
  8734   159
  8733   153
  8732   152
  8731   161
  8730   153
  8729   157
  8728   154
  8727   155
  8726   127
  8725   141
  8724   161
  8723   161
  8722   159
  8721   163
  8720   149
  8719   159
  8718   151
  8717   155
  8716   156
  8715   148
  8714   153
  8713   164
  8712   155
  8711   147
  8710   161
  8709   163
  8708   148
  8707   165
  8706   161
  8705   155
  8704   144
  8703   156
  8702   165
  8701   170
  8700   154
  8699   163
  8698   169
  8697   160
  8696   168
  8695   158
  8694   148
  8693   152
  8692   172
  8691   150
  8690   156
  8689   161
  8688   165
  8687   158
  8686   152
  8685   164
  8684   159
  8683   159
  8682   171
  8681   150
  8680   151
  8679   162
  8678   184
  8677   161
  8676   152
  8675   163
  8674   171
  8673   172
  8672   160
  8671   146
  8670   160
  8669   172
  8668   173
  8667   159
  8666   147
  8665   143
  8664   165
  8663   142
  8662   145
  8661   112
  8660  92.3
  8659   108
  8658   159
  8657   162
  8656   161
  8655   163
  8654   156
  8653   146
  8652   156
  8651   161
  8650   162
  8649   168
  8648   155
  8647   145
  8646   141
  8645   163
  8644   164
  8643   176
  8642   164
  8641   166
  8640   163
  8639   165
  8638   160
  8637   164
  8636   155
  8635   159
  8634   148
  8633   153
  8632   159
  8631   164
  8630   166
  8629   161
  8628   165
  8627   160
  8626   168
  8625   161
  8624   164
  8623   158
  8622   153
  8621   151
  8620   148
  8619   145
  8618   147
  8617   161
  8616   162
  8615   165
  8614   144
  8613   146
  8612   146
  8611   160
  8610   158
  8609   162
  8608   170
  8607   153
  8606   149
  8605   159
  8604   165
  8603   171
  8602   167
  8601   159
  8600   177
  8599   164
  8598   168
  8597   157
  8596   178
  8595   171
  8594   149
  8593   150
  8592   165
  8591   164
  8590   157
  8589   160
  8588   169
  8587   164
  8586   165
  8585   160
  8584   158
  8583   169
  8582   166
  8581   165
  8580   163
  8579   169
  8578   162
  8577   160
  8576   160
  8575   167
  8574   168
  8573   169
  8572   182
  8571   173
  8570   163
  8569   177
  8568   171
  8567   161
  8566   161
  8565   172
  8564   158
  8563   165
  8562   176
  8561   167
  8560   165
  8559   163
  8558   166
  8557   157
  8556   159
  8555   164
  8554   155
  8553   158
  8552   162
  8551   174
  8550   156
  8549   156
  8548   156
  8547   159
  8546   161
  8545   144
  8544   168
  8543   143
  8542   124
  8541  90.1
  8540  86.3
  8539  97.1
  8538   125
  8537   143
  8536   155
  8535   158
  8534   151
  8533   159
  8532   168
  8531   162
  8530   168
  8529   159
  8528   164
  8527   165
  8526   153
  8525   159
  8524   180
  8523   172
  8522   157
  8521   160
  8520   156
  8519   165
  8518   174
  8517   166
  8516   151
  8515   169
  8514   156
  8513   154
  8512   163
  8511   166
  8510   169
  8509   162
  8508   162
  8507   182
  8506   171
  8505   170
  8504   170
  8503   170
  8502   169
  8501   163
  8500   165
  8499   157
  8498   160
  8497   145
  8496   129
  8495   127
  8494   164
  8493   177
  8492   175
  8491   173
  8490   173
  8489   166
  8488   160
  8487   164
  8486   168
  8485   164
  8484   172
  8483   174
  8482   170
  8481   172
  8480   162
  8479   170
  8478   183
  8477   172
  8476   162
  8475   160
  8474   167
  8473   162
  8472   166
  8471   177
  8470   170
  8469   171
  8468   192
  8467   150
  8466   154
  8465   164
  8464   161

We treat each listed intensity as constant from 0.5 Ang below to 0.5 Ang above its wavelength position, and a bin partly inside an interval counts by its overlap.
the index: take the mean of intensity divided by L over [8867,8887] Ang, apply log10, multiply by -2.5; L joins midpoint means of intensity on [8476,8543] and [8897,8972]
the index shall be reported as 0.03 mag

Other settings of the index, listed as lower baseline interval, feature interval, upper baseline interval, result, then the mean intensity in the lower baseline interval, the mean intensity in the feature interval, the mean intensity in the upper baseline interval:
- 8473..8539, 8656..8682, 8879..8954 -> 0.03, 163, 153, 150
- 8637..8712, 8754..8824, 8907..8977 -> 0.01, 157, 153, 150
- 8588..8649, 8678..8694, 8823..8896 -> -0.02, 160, 159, 149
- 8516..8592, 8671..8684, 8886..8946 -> -0.04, 159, 162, 151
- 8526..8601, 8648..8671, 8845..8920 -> 0.04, 159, 151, 148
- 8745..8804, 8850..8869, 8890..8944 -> 0.05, 153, 146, 152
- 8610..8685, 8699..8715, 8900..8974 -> -0.01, 156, 157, 150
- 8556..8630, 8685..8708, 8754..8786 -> -0.01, 162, 159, 154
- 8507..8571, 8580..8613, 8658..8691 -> -0.04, 158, 162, 154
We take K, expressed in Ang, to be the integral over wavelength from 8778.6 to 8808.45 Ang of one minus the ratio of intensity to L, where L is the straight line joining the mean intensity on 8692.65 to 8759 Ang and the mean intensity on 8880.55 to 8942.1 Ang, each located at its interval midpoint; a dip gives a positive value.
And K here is 0.4 Ang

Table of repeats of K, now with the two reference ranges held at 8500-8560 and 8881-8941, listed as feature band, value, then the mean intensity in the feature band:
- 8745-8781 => -0.2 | 154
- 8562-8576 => -1.1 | 168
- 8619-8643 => -0.7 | 160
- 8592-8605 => -0.7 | 164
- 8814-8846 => -0.2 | 153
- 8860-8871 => 0.3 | 146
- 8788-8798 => -0.2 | 155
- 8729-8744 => 0.1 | 153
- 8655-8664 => 1.0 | 138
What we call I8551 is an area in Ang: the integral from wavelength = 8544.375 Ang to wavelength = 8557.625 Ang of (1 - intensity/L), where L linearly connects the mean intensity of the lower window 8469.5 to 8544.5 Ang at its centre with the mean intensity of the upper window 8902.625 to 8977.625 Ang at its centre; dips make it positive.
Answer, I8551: 0.0 Ang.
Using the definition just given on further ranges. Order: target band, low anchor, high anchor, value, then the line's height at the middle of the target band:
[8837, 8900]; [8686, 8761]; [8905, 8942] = 2.4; 154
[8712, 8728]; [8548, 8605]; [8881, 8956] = 0.5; 158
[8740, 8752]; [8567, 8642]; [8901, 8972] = 0.4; 157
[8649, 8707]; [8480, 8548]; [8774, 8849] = -0.6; 155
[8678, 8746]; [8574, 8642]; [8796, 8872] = -0.1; 156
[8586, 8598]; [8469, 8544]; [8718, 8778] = -0.4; 158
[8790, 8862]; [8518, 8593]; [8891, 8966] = 0.9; 153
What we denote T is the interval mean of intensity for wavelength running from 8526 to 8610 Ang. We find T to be 159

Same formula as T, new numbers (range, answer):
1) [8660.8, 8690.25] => 158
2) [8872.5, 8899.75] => 148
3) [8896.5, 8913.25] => 149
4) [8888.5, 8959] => 150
